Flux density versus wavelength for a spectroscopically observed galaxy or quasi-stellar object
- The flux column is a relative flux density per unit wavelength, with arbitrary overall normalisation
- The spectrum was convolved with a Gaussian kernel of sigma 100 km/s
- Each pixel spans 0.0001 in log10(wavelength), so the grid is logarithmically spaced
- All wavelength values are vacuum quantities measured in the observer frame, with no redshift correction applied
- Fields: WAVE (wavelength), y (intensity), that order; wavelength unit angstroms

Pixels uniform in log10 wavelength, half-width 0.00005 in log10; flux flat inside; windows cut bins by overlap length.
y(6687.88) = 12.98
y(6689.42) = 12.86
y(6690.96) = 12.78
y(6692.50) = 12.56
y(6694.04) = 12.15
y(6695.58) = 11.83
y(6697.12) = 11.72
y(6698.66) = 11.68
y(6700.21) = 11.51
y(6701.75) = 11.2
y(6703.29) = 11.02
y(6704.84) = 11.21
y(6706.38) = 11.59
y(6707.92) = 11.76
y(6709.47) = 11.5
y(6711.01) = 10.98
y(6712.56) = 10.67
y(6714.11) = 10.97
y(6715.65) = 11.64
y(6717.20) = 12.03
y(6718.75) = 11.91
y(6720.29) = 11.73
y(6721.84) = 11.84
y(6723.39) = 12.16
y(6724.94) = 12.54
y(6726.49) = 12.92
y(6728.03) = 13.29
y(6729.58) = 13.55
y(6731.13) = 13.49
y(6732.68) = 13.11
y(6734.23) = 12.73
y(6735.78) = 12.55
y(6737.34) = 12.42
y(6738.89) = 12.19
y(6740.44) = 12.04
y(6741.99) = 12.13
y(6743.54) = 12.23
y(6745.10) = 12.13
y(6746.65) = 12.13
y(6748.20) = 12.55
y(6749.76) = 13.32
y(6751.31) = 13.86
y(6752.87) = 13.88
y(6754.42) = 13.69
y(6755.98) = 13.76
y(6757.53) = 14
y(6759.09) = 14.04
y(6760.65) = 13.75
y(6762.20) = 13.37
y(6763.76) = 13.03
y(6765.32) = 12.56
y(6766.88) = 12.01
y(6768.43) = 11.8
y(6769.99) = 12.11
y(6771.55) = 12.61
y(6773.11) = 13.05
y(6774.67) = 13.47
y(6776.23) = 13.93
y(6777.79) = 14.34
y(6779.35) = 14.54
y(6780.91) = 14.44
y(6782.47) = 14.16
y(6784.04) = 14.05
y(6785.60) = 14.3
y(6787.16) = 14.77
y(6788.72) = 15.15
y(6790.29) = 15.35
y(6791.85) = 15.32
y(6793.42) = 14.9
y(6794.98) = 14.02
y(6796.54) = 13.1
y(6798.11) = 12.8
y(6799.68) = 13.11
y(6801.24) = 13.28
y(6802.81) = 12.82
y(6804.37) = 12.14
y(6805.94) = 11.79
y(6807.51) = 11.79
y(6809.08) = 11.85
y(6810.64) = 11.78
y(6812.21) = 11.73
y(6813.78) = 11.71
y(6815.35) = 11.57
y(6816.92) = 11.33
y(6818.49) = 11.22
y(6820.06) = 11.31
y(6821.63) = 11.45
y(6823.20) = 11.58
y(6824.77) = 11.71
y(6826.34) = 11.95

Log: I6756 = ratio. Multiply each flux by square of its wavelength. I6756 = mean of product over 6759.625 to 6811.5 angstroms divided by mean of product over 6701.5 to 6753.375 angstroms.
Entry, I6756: 1.11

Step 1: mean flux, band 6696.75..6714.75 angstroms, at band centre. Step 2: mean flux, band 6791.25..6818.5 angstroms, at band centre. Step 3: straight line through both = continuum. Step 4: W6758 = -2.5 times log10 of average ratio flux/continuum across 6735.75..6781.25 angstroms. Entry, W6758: -0.09 mag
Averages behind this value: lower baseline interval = 11.3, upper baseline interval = 12.6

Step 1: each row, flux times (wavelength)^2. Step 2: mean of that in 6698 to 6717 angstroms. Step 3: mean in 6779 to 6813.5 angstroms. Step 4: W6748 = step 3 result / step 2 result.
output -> 1.2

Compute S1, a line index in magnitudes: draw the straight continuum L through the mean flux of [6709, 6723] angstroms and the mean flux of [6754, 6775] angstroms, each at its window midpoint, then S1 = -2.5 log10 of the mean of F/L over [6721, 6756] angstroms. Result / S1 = -0.05 mag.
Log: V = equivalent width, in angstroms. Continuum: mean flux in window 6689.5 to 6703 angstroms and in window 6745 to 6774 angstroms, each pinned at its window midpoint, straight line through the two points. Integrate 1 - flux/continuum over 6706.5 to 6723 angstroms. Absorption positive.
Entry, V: 1.01 angstroms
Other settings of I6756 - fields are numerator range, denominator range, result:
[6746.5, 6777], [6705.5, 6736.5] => 1.10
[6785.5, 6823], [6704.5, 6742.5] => 1.08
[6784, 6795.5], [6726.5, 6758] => 1.16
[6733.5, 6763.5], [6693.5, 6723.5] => 1.14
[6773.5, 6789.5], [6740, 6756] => 1.12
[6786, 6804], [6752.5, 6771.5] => 1.08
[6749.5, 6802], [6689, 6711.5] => 1.19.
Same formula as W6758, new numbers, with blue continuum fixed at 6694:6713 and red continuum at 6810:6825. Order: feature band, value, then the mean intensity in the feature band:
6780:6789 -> -0.25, 14.4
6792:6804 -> -0.17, 13.5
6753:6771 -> -0.15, 13.1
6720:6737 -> -0.11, 12.7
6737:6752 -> -0.09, 12.5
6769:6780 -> -0.17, 13.4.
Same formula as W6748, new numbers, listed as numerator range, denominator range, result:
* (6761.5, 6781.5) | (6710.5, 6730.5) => 1.11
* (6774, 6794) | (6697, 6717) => 1.31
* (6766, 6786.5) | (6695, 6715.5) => 1.21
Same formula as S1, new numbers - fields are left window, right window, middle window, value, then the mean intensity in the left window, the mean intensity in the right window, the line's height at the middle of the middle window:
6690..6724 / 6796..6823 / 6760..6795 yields -0.16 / 11.7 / 12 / 11.9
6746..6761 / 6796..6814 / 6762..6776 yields 0.04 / 13.5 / 12.3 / 13.1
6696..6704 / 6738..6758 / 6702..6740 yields 0.00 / 11.5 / 12.9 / 12.1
